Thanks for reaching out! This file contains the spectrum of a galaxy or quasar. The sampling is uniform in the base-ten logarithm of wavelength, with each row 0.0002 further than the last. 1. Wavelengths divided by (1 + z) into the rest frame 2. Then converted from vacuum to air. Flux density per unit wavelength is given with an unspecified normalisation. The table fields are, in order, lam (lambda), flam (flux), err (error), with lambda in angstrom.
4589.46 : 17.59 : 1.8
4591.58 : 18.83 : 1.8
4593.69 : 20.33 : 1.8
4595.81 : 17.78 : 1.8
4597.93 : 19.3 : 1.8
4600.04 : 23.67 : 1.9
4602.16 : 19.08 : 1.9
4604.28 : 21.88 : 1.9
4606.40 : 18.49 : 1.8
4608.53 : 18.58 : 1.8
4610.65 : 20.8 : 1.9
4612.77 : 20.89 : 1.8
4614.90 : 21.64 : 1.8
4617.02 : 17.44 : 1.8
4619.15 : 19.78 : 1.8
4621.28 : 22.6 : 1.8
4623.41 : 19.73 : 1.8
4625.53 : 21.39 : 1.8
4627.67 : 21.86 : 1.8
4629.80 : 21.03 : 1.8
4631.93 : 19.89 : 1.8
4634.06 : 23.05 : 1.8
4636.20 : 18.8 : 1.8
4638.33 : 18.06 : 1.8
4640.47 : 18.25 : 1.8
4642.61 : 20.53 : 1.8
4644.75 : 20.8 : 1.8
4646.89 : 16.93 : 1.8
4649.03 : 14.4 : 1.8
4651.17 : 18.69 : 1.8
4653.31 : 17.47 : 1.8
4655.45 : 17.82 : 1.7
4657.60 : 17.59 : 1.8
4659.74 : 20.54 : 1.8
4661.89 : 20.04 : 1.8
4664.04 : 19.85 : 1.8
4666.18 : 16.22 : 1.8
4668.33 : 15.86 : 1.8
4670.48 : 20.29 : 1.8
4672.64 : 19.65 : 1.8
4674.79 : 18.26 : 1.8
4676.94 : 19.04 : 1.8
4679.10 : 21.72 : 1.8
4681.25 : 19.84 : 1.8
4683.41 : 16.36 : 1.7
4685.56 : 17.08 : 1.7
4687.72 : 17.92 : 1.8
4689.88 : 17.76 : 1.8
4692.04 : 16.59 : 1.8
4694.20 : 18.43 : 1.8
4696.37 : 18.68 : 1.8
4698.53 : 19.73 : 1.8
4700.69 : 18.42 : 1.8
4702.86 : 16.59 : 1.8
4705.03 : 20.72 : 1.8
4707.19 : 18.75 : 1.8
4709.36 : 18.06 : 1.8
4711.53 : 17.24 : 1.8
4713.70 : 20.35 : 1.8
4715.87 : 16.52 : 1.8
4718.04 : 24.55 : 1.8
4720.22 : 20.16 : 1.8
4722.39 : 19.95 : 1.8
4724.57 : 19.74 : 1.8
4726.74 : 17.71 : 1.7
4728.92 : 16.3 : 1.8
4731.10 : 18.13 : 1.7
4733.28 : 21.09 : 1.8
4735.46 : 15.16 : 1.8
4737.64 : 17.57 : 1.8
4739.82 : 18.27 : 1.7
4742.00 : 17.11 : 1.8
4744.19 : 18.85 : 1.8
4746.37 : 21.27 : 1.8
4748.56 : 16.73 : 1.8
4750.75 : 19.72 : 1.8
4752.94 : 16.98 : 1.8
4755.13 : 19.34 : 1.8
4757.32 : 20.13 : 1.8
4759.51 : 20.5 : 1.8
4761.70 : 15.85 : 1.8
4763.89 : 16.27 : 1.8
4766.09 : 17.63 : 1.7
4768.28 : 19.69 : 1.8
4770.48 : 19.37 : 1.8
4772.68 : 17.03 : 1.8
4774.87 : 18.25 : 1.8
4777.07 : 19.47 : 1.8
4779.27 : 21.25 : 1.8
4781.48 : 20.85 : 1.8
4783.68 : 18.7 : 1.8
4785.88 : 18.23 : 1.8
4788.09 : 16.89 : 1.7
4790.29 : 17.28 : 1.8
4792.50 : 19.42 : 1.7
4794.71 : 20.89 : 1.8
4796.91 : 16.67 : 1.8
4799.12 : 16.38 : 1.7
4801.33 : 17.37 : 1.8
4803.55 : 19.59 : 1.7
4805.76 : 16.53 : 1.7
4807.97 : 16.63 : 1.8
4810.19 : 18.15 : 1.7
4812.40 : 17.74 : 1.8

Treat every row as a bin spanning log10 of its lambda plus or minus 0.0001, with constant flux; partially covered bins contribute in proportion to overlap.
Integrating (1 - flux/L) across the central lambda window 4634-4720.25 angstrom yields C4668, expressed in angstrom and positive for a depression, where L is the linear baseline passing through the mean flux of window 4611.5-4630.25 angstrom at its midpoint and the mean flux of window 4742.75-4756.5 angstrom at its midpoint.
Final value 5.2 angstrom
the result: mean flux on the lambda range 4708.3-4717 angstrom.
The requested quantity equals 18.1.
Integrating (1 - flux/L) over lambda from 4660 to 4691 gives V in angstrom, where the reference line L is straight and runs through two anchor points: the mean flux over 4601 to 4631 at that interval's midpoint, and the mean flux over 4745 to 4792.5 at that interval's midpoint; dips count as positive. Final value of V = 1.7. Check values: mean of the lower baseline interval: 20.4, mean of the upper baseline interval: 18.7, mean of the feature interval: 18.6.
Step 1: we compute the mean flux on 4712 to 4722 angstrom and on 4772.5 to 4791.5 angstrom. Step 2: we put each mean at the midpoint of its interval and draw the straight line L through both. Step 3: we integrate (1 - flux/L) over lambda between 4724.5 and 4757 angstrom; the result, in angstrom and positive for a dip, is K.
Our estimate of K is 2.3 angstrom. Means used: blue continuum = 20.2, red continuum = 18.7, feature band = 18.3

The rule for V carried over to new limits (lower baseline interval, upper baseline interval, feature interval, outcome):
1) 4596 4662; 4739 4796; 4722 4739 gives 0.7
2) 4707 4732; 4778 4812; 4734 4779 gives 0.7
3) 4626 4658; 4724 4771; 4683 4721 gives 0.1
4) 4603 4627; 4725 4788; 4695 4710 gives 0.4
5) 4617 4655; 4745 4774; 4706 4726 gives -0.6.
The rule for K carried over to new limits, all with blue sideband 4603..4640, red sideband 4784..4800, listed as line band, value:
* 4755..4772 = -0.1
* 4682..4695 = 1.3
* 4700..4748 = 0.5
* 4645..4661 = 1.7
